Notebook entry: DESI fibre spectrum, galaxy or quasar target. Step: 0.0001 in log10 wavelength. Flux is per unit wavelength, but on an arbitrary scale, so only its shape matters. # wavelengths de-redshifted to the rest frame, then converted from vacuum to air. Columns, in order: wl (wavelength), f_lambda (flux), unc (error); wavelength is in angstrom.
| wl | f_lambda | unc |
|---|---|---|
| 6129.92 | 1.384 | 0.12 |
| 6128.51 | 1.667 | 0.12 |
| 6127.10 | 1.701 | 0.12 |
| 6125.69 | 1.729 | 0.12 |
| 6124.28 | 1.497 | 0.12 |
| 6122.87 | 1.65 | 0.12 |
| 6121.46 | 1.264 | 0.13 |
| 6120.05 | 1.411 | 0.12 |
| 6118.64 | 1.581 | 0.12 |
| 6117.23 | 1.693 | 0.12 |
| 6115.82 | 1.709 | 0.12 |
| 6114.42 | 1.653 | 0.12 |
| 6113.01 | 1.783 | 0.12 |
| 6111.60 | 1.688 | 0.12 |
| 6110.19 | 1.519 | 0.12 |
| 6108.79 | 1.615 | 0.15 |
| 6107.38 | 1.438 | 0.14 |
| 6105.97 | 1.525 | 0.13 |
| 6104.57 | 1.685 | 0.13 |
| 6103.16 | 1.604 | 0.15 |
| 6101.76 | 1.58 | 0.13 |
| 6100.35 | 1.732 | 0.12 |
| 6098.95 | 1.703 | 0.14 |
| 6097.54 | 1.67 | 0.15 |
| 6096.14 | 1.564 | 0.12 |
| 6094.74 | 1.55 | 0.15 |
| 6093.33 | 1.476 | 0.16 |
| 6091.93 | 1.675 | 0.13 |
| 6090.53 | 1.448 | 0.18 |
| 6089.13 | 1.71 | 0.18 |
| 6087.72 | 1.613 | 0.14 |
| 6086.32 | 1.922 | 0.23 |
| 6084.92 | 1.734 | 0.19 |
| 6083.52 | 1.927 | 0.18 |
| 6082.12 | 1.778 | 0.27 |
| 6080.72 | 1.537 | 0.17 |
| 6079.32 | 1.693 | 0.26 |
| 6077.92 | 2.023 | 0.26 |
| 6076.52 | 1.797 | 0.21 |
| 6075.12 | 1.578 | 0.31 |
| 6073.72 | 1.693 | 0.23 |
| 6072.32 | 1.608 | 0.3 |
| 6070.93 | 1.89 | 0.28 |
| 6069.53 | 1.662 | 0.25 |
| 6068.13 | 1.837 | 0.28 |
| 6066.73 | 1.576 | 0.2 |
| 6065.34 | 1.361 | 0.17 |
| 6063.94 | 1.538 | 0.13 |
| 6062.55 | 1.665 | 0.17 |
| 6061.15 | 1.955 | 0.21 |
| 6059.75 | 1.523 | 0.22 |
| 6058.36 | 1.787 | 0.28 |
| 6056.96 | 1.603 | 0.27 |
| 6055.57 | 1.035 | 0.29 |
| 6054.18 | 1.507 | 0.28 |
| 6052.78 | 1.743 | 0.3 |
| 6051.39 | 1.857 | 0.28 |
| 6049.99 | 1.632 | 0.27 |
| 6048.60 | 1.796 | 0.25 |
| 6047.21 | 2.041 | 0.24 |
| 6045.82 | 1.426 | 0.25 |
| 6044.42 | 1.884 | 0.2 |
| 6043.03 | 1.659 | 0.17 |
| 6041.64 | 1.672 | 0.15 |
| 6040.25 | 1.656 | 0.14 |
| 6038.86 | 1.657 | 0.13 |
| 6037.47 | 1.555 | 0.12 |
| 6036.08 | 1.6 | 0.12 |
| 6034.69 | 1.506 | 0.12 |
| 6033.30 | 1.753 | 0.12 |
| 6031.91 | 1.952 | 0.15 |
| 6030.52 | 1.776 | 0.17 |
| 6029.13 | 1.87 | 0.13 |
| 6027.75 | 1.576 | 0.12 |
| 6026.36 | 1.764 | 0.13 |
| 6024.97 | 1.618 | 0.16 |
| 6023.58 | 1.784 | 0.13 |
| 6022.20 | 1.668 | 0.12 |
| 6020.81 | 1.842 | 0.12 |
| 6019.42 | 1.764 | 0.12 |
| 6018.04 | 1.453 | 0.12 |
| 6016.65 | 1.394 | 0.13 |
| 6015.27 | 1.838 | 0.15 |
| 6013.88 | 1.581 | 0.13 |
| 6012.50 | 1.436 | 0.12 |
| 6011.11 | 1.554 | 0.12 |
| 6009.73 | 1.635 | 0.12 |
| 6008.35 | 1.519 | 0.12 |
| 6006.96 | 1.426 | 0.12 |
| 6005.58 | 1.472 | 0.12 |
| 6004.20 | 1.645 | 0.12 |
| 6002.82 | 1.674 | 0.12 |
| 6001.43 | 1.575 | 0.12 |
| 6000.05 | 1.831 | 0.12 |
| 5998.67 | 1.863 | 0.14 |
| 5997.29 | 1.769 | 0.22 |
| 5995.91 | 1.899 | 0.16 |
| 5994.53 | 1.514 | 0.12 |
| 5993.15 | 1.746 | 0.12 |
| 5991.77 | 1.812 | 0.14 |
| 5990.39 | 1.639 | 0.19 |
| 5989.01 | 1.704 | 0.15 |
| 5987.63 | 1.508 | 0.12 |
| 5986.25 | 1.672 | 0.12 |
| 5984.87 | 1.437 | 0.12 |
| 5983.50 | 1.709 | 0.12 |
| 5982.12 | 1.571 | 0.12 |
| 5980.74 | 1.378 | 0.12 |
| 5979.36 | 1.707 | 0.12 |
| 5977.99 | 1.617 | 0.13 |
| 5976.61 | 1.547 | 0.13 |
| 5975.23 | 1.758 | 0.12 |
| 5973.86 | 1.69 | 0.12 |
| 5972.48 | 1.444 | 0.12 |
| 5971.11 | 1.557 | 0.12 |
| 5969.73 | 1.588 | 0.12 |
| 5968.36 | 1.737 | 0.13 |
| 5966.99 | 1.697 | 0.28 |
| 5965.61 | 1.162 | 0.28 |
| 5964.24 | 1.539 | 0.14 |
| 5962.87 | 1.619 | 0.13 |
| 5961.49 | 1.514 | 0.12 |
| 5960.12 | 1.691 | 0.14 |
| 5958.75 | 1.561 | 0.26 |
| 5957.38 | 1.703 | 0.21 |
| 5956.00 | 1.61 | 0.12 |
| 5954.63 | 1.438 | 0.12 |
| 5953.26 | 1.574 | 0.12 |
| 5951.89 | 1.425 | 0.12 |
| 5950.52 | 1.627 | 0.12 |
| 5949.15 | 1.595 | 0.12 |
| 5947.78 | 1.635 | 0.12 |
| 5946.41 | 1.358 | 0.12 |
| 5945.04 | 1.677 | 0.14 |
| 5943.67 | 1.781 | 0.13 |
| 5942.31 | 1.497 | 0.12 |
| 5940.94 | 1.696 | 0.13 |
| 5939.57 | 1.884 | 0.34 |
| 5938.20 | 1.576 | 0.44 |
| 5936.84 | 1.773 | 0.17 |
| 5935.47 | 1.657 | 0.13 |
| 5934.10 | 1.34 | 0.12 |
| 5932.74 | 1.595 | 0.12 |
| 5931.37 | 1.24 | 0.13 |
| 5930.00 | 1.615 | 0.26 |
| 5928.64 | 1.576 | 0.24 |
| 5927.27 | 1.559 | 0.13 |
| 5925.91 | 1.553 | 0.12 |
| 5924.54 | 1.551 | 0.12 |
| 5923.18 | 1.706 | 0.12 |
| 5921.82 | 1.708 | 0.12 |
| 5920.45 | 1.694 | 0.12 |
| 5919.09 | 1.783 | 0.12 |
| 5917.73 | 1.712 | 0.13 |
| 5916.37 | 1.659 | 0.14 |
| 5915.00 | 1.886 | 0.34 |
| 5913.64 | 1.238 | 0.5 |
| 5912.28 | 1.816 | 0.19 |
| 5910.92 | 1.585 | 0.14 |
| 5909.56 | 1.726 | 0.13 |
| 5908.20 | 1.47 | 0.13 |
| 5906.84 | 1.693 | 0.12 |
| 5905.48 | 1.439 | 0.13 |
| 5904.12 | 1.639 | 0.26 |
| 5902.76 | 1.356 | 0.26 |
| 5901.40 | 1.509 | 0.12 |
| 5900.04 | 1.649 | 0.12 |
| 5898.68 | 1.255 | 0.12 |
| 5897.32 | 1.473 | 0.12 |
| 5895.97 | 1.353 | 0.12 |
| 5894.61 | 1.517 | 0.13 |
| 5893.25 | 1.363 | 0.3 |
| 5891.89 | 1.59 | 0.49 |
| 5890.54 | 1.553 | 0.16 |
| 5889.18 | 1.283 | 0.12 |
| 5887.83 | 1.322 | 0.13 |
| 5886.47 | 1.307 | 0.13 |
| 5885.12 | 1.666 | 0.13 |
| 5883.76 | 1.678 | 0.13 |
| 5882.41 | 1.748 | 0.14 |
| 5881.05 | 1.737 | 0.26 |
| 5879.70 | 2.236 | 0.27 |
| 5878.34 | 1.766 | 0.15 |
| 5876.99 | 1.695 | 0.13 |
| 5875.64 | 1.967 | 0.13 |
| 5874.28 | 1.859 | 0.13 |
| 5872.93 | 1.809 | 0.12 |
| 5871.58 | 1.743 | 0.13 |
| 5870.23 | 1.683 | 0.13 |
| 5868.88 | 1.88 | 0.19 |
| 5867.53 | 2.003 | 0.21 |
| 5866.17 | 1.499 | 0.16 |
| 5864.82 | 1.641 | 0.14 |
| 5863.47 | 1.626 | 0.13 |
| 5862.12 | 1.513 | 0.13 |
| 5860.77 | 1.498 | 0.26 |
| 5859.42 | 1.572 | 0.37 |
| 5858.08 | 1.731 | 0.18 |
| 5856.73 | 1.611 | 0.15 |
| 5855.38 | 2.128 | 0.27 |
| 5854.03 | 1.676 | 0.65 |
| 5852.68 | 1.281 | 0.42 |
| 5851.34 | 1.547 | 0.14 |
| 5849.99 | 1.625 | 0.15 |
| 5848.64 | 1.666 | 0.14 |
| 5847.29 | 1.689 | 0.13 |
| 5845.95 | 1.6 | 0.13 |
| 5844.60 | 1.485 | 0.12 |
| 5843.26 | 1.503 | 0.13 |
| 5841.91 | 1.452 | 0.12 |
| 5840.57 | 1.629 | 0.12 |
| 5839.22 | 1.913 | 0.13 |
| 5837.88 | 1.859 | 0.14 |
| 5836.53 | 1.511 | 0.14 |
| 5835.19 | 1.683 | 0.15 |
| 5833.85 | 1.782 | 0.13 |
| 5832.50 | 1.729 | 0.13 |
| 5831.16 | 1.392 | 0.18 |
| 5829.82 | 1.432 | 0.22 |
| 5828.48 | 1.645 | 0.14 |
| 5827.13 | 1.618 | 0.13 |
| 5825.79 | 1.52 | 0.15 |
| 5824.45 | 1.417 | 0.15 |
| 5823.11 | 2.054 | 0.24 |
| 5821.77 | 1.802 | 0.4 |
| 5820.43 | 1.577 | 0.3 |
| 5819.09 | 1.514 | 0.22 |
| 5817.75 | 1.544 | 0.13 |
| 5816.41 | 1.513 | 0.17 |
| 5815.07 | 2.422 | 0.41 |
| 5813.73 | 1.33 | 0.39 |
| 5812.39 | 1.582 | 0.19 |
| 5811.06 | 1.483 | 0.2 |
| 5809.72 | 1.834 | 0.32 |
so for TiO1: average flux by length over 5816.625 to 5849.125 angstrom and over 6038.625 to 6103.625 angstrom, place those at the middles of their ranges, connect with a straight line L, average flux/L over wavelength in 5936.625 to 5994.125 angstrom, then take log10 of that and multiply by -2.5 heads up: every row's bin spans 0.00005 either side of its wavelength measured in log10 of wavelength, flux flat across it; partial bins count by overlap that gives 0.03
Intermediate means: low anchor 1.62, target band 1.6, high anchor 1.67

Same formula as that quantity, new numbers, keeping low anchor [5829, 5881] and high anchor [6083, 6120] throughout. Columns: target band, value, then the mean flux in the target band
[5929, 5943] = 0.05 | 1.59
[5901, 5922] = 0.04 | 1.62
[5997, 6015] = 0.03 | 1.62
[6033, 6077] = -0.01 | 1.66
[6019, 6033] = -0.07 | 1.76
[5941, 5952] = 0.05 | 1.59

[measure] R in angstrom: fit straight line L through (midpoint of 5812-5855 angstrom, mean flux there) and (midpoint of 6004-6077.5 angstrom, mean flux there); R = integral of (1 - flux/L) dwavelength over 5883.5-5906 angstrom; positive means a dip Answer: 2.4 angstrom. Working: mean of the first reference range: 1.63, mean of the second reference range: 1.65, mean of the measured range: 1.46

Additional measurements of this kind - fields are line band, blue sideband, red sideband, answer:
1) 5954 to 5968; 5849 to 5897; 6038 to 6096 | 0.9 angstrom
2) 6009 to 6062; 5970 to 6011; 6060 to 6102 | -0.4 angstrom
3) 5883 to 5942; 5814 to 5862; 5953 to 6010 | 2.3 angstrom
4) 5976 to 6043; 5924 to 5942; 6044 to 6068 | -1.1 angstrom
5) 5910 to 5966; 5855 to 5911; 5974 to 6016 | 1.1 angstrom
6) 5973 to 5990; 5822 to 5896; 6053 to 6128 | 0.3 angstrom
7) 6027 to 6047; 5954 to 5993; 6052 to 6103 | -0.7 angstrom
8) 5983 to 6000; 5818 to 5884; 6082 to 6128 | -0.5 angstrom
